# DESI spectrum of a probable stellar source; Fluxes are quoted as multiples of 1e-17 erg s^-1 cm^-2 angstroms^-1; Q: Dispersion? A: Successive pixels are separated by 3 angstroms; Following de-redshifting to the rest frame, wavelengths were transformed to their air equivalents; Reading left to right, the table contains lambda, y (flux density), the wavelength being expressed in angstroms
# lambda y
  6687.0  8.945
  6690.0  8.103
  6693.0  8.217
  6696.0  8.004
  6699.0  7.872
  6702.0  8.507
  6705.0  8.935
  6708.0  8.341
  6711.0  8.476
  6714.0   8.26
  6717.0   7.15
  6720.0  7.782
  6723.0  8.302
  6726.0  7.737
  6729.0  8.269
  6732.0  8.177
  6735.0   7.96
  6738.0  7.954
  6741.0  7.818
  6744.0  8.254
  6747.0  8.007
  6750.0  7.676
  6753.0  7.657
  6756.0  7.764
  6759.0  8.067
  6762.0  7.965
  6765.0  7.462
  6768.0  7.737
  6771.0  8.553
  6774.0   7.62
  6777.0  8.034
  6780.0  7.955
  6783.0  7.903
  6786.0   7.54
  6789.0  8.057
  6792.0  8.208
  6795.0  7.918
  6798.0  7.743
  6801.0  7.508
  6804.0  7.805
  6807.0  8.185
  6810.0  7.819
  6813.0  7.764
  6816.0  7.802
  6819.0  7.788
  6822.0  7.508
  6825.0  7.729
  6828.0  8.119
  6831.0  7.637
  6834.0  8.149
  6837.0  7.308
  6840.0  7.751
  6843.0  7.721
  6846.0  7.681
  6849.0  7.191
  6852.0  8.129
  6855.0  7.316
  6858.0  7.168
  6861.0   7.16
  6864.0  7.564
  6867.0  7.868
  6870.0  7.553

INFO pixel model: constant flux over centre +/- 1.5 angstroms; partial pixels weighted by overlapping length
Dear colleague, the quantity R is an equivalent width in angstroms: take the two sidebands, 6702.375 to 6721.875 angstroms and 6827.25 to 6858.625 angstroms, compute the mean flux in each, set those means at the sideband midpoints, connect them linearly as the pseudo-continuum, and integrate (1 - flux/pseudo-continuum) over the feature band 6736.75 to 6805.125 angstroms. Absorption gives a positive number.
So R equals 0.6 angstroms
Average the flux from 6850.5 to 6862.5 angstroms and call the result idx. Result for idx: 7.44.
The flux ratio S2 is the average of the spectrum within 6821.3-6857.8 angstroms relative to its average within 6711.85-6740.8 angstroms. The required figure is 0.96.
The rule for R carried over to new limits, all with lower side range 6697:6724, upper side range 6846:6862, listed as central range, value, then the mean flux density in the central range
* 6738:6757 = 0.26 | 7.87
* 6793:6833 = -0.86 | 7.8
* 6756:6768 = 0.15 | 7.81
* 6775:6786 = -0.11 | 7.89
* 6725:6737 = 0.03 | 8.04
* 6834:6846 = -0.28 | 7.67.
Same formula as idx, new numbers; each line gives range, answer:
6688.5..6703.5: 8.14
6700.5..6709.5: 8.59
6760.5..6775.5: 7.87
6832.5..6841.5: 7.74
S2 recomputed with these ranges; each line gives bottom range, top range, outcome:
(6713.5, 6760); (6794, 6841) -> 0.98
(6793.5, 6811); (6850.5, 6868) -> 0.96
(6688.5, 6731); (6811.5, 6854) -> 0.95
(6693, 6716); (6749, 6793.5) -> 0.95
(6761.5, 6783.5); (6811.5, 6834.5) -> 0.99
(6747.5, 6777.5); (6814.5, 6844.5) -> 0.99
